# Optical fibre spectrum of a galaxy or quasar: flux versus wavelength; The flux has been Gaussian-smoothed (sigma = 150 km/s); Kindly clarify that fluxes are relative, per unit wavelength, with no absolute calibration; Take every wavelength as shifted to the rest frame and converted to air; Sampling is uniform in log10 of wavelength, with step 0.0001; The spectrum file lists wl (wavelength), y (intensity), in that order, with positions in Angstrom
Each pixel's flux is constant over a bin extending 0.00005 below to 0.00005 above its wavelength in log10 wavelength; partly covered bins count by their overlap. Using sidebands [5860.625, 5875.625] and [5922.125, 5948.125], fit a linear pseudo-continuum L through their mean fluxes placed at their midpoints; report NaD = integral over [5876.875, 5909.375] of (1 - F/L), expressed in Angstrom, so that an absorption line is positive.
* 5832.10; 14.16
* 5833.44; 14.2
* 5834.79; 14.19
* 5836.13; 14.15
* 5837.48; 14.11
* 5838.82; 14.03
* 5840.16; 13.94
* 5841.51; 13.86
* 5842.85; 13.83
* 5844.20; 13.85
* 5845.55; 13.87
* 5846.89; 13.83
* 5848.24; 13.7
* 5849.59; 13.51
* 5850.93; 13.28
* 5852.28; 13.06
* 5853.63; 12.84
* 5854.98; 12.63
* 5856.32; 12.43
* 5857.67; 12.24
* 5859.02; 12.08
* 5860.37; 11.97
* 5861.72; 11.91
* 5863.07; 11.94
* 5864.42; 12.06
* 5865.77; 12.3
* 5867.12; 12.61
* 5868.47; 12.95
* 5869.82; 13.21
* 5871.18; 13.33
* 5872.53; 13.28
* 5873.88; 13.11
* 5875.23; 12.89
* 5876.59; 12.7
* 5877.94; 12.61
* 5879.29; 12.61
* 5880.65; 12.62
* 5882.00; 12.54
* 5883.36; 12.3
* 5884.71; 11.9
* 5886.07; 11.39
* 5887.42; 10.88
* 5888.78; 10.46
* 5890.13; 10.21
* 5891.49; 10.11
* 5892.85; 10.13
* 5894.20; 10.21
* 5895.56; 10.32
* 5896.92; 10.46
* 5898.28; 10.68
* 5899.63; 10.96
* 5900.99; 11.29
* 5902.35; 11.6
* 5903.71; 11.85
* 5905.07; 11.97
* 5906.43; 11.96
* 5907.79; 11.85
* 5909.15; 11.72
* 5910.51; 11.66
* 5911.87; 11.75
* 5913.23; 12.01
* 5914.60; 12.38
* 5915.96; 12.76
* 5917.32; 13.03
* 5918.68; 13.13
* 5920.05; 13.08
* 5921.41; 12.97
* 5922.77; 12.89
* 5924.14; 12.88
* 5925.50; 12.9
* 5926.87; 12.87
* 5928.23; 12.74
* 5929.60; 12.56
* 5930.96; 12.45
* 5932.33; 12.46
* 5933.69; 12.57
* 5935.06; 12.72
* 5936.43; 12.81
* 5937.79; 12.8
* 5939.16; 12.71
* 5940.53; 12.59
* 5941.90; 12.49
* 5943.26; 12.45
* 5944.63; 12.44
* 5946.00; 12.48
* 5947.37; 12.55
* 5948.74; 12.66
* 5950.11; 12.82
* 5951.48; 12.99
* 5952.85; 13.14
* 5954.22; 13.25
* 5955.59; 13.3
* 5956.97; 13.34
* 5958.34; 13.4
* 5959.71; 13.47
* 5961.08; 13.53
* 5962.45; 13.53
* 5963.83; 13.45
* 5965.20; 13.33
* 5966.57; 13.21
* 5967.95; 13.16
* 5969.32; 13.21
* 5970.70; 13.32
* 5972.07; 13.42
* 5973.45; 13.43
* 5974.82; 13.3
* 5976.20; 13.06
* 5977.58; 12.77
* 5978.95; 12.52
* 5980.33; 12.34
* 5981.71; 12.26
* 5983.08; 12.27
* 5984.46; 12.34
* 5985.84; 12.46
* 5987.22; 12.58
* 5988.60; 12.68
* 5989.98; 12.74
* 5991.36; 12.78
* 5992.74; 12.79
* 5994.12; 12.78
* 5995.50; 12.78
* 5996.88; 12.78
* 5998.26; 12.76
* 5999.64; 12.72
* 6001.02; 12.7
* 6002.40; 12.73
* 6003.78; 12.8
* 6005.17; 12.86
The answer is 3.31 Angstrom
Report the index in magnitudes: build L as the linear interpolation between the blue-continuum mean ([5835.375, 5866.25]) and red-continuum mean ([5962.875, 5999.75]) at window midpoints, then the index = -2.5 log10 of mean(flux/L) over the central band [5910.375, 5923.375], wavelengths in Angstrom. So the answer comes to 0.03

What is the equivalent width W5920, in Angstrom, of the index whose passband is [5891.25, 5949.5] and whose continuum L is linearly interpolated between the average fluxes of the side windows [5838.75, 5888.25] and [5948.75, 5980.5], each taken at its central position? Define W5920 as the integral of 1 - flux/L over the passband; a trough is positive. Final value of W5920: 4.0 Angstrom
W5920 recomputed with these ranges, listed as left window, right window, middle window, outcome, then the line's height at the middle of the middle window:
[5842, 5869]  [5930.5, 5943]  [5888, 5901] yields 2.3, 12.7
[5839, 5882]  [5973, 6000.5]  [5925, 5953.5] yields 0.3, 12.8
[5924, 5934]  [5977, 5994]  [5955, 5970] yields -0.9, 12.6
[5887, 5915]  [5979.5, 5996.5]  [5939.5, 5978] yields -3.1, 12.1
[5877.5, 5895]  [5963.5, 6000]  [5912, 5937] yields -1.6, 12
